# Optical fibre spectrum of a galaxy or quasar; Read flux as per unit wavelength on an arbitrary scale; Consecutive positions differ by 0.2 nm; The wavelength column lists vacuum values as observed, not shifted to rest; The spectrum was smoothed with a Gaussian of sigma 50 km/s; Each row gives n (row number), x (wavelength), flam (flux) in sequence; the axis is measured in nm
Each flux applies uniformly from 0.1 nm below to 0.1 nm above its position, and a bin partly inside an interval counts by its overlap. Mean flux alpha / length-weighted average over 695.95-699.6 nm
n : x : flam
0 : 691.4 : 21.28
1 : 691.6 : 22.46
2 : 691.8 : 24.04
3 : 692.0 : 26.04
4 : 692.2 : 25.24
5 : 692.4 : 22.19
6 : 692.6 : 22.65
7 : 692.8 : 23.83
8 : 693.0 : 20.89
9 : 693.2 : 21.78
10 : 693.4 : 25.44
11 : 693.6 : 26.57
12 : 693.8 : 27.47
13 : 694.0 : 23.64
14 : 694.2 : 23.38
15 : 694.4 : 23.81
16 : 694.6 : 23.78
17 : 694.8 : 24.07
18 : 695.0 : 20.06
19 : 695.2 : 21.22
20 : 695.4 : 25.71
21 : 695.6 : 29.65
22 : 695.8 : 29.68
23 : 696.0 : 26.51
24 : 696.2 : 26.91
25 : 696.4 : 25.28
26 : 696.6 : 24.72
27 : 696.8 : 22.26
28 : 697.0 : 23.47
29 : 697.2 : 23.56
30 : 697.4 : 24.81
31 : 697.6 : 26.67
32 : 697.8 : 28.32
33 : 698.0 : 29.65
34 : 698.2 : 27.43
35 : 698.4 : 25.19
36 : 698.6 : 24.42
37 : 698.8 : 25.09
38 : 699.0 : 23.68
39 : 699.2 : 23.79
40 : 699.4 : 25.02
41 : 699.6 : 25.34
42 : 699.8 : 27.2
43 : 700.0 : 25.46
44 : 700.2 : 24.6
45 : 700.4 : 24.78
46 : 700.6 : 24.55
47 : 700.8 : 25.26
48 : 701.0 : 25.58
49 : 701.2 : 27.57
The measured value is 25.4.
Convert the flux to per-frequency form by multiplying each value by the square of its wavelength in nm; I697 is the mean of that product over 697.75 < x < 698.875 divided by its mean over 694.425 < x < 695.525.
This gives 1.16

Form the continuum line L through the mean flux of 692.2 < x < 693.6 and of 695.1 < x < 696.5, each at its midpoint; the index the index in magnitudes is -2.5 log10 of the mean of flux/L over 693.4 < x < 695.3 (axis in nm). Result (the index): 0.040 mag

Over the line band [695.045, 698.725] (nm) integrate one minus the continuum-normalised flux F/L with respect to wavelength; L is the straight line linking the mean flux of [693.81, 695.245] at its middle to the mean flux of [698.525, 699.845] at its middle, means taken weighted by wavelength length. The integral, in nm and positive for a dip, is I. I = -0.27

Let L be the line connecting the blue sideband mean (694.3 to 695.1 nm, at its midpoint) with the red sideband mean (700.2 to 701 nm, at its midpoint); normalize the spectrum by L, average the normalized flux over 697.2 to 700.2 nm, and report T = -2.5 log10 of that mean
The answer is -0.06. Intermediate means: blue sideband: 22.9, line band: 25.7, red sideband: 24.9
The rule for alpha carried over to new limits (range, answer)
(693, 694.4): 24.4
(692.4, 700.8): 24.9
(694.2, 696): 24.8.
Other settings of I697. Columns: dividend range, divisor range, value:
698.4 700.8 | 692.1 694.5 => 1.06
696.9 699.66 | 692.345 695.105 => 1.10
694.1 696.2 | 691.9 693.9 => 1.03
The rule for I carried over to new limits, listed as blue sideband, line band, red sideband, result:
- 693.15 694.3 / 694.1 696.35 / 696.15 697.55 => -0.032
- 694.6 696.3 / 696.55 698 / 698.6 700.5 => 0.001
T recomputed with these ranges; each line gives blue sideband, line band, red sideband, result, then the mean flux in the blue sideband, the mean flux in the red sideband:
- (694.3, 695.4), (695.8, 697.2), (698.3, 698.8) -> -0.061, 22.9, 24.9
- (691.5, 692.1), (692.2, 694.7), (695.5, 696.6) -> 0.069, 24.2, 27.3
